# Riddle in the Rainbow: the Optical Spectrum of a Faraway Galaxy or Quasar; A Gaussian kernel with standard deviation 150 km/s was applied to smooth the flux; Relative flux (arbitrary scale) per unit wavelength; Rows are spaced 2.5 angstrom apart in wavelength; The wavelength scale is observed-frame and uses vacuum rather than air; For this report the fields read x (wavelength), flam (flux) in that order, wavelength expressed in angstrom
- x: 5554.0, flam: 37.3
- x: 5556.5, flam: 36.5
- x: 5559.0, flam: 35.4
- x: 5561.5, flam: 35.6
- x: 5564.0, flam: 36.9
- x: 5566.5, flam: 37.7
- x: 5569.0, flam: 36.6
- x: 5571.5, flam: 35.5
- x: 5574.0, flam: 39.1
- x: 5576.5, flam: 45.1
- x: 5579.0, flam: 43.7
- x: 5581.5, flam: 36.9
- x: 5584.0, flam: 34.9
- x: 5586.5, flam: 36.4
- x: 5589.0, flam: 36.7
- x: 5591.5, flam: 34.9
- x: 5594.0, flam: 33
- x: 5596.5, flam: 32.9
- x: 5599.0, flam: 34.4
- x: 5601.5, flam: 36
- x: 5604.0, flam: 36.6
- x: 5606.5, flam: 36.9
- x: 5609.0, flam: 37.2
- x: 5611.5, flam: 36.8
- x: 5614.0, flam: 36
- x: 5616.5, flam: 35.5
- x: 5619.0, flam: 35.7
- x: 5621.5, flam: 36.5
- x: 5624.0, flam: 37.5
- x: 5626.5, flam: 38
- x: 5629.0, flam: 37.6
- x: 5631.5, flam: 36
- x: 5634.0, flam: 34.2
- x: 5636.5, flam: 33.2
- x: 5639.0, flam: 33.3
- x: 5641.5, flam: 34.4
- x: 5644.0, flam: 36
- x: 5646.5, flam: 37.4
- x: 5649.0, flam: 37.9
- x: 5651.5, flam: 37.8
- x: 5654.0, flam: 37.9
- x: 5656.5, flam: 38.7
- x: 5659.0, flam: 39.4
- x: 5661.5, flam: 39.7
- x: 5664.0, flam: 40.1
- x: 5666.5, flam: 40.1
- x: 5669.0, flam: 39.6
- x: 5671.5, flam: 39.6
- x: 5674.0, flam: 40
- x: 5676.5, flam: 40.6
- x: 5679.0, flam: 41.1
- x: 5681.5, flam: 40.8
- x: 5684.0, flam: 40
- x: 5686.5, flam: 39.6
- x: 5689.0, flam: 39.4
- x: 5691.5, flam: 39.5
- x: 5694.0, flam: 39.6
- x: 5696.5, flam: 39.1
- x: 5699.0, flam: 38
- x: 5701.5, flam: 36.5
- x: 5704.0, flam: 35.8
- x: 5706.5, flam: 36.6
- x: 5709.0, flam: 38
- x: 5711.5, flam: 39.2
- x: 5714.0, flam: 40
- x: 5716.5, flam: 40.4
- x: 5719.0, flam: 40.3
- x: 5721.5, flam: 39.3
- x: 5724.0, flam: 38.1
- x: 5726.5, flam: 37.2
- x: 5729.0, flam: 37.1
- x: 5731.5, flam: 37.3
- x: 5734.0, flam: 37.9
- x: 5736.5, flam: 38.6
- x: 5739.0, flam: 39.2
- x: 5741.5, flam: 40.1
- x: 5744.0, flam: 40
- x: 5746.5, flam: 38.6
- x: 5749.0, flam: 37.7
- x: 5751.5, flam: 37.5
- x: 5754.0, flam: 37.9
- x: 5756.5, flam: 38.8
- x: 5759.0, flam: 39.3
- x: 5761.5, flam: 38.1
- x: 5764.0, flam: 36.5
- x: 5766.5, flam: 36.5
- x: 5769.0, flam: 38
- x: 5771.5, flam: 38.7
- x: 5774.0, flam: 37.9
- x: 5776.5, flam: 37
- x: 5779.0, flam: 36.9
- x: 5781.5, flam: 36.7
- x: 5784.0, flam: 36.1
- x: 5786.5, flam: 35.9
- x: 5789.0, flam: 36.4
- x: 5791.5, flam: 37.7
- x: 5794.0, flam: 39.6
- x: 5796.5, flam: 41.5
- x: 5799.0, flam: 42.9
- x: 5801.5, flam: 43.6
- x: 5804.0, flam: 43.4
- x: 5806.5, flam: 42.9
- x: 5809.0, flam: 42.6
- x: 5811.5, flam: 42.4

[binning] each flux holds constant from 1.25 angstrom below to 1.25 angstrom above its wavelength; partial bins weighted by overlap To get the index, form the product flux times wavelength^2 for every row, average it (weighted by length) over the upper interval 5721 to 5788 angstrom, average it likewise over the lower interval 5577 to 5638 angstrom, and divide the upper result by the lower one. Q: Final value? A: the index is 1.10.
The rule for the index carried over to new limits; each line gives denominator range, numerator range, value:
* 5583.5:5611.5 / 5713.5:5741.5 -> 1.14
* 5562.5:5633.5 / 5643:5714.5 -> 1.09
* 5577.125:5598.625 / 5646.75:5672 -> 1.10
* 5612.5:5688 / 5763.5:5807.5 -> 1.08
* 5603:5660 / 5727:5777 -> 1.09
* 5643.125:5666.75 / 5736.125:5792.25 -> 1.02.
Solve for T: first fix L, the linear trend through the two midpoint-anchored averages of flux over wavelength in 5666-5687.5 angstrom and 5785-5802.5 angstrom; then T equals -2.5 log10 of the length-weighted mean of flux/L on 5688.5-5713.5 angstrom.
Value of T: 0.05 mag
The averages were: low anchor 40.2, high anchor 39.5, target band 38.2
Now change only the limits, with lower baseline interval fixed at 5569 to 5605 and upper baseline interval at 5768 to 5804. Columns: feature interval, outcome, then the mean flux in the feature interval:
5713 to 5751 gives -0.02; 38.8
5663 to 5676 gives -0.06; 39.9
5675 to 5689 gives -0.07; 40.3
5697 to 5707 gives 0.03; 36.9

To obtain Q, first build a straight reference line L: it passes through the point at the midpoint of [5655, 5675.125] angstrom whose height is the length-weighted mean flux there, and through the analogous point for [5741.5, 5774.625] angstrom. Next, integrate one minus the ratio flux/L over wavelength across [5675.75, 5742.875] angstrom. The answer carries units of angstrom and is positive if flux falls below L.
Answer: 0.16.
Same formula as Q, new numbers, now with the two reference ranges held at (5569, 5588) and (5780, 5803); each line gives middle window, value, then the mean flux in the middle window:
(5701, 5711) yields 0.5 angstrom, 36.9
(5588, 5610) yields 1.9 angstrom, 35.4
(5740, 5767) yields 0.4 angstrom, 38.3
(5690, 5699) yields -0.1 angstrom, 39.2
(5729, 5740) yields 0.2 angstrom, 38.1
